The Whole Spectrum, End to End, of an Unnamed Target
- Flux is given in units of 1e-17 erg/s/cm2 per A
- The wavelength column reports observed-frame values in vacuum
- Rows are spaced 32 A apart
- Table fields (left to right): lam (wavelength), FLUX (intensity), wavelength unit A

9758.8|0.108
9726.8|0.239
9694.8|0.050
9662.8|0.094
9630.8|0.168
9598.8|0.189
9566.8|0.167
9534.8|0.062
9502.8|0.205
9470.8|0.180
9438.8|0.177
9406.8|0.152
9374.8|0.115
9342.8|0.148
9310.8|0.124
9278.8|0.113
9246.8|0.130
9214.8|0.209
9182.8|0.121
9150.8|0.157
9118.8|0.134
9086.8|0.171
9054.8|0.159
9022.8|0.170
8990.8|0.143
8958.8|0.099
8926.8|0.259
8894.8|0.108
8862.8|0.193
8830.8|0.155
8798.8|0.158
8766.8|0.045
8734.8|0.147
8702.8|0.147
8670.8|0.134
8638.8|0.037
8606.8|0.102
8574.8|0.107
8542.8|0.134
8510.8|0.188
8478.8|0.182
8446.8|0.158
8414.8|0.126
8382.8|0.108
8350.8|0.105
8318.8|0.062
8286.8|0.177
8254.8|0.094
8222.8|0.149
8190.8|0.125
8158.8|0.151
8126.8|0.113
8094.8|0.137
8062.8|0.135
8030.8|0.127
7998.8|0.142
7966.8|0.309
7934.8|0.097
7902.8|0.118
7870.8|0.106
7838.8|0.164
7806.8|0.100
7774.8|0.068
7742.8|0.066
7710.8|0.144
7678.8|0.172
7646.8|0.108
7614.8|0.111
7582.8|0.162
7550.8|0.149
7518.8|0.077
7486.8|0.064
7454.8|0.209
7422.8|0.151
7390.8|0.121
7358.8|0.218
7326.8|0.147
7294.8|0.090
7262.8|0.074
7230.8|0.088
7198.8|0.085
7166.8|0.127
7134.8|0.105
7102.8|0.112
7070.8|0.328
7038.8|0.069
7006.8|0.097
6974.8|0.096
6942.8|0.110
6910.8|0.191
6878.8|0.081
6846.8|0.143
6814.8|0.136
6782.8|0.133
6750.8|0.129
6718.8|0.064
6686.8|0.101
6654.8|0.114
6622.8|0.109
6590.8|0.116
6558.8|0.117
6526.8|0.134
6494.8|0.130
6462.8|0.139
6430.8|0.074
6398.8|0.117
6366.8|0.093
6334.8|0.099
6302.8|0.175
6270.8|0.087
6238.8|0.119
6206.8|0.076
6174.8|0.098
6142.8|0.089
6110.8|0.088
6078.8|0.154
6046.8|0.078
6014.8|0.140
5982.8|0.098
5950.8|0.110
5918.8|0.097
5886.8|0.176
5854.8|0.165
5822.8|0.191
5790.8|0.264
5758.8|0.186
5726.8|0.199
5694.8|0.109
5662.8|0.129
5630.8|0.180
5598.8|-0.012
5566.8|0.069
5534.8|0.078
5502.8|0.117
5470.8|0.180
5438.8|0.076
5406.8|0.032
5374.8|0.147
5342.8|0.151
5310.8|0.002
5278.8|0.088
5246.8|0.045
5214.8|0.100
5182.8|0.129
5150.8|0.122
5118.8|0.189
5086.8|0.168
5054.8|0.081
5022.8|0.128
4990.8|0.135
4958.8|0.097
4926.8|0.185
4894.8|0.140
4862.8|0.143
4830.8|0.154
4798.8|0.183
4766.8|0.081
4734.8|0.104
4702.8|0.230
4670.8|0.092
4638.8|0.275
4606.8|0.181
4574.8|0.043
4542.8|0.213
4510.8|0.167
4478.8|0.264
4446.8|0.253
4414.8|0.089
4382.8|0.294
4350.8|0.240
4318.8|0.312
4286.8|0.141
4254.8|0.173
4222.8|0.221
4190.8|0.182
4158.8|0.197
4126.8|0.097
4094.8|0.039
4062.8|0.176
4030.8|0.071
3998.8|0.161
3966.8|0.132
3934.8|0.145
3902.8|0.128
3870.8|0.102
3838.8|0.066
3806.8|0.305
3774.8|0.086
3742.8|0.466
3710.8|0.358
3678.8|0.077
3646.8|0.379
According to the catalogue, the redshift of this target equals 0.897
